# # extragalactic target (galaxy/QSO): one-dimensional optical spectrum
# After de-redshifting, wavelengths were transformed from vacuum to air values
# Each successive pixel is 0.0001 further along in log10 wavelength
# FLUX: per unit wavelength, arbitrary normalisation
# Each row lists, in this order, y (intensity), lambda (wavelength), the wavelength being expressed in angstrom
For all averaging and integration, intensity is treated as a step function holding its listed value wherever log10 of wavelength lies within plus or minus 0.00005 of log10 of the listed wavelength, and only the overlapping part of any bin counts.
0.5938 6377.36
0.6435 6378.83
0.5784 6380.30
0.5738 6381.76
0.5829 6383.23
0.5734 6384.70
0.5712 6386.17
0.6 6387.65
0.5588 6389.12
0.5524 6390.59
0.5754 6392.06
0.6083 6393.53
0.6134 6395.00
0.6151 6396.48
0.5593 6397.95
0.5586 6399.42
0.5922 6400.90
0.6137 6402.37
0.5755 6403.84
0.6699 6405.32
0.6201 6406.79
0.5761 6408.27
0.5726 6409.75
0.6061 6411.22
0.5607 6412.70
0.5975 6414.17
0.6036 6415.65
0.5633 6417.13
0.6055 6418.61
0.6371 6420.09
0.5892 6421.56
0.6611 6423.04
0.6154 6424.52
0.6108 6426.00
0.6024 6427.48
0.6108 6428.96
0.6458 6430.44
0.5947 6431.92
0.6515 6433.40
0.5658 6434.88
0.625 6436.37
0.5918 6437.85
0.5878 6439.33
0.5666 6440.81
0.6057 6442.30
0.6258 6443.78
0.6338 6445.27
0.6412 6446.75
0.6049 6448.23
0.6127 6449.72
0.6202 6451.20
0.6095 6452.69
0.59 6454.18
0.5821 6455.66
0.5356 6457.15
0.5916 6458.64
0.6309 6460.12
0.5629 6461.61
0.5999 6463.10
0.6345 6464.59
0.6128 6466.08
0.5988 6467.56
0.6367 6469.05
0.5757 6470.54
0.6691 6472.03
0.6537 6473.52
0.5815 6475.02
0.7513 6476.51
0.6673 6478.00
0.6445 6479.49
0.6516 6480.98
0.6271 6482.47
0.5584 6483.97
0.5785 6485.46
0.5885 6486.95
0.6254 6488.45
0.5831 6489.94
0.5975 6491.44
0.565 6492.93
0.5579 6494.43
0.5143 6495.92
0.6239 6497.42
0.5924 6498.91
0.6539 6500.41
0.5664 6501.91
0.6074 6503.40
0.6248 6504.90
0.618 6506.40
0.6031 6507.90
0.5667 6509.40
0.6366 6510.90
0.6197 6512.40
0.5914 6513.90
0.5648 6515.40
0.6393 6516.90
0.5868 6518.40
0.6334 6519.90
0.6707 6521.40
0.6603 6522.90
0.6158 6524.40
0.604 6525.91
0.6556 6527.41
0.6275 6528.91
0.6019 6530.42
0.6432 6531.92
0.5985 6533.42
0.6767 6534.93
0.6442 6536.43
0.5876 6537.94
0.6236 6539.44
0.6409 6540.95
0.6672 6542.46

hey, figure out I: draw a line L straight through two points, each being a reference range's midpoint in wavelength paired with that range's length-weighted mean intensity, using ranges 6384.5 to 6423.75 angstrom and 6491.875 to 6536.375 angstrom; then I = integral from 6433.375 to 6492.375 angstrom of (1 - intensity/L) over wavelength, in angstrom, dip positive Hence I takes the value -0.76 angstrom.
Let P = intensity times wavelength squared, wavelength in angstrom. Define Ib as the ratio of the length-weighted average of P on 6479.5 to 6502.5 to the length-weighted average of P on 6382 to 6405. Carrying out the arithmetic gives 1.05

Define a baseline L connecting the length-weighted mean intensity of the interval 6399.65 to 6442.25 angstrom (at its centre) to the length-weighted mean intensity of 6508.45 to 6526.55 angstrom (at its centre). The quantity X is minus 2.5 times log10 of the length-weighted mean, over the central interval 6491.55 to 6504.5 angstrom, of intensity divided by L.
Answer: 0.05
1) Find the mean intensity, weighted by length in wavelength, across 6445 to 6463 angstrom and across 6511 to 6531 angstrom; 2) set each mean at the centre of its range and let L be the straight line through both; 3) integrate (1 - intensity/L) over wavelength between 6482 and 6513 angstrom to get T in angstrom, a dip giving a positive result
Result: 1.0 angstrom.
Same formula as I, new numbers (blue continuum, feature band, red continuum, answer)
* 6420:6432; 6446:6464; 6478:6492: 0.5 angstrom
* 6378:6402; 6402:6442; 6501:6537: -0.7 angstrom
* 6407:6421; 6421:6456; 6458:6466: -0.7 angstrom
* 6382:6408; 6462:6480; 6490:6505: -1.4 angstrom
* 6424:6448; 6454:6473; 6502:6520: 0.2 angstrom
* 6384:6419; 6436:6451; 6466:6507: -0.2 angstrom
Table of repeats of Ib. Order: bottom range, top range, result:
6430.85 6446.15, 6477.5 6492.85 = 1.02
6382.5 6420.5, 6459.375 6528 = 1.07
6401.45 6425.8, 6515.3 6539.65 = 1.08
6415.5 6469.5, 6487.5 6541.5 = 1.03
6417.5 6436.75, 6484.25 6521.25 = 1.00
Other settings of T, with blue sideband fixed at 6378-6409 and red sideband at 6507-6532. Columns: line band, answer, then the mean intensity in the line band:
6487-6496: 0.5 angstrom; 0.579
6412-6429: -0.2 angstrom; 0.605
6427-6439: -0.2 angstrom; 0.61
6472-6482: -0.8 angstrom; 0.658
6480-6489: 0.1 angstrom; 0.605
